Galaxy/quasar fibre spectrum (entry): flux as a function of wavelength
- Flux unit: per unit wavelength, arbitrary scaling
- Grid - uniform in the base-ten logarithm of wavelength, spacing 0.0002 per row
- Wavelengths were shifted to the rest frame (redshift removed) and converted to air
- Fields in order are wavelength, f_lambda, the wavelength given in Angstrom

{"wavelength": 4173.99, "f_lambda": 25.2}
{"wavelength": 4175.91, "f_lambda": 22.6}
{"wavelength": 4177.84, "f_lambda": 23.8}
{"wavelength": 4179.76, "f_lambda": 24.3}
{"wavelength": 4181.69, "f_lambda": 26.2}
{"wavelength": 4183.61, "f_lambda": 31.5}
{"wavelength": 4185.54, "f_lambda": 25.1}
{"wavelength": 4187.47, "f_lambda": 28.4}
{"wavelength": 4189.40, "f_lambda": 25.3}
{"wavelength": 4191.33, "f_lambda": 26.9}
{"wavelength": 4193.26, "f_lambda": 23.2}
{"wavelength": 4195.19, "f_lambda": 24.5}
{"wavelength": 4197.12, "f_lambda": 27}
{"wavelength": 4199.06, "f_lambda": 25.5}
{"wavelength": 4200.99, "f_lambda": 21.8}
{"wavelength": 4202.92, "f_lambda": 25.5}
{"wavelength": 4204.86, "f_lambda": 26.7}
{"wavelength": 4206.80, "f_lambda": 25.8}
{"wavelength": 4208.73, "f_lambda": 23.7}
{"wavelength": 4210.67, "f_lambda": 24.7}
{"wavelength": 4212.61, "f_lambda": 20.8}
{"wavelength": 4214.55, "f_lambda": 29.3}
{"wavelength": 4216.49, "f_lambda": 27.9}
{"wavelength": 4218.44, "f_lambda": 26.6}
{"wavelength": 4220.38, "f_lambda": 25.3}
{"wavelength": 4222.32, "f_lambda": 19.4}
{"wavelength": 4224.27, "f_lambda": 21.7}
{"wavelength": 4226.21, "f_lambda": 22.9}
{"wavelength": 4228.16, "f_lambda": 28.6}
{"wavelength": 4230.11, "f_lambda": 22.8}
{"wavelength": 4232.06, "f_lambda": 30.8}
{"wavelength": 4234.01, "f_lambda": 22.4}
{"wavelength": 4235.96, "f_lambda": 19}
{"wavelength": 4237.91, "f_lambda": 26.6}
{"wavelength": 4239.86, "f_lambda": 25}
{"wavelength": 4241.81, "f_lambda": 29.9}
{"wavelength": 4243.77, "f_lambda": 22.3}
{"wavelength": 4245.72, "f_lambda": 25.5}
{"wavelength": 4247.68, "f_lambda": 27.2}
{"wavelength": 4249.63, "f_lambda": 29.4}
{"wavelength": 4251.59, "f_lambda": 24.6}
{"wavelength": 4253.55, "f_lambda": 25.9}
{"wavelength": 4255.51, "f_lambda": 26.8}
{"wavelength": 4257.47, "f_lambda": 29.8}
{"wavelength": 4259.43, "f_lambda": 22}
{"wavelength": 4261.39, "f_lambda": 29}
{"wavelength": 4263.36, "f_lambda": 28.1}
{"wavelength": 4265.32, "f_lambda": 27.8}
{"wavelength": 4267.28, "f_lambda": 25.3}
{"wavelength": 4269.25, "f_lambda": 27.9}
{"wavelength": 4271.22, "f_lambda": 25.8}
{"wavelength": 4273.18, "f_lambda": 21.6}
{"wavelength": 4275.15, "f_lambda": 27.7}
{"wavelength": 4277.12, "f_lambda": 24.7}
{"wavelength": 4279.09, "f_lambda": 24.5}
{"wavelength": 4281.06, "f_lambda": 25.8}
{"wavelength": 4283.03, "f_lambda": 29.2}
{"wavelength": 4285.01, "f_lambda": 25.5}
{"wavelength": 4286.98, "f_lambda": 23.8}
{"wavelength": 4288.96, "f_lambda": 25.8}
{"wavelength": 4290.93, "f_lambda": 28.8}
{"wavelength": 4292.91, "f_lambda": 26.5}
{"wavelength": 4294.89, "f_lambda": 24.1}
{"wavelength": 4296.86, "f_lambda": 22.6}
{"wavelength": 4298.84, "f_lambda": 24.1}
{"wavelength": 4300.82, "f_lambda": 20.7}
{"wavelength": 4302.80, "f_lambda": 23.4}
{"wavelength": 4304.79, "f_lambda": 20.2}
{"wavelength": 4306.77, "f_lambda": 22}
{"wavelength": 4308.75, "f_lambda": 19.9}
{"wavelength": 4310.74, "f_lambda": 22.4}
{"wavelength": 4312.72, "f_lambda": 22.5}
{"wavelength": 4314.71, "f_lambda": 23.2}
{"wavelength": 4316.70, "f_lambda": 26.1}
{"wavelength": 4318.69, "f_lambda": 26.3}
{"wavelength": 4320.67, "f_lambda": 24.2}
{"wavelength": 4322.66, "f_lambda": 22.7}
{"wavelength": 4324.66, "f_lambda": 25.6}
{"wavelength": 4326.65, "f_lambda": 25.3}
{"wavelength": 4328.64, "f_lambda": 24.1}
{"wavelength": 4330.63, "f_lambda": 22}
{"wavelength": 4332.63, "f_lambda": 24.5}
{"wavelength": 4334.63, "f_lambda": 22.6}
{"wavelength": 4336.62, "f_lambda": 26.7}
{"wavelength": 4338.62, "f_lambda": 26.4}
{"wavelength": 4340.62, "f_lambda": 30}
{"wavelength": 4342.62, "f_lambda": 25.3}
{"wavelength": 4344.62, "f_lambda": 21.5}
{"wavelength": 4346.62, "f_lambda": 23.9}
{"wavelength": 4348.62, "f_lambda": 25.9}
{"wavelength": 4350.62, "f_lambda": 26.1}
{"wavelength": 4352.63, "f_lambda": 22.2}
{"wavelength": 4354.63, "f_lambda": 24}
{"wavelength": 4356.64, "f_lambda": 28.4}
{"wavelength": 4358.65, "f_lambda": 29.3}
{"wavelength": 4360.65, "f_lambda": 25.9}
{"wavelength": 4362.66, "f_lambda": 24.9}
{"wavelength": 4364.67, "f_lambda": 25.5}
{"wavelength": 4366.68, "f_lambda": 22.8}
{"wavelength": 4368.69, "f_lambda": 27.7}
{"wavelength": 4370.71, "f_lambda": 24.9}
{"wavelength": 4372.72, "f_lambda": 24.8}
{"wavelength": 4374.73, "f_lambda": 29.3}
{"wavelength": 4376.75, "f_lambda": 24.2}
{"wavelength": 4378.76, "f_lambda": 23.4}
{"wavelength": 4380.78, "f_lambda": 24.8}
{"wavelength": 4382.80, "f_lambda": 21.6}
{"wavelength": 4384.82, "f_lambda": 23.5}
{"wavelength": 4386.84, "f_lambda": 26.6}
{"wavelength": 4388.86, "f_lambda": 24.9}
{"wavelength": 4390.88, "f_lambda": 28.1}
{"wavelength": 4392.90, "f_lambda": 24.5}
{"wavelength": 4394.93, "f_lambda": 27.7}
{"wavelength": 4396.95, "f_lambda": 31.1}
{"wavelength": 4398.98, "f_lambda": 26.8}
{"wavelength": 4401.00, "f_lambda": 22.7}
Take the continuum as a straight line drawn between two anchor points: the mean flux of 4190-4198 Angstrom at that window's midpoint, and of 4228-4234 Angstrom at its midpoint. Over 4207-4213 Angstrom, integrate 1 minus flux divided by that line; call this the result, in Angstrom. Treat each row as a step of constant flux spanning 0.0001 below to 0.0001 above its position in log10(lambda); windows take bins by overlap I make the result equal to 0.5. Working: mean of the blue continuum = 25.4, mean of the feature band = 23.7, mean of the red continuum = 26.4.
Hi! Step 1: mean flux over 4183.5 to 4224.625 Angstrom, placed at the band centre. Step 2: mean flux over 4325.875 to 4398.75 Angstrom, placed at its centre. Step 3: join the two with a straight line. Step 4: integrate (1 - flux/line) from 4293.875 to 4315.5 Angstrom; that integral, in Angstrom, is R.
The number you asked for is 2.6 Angstrom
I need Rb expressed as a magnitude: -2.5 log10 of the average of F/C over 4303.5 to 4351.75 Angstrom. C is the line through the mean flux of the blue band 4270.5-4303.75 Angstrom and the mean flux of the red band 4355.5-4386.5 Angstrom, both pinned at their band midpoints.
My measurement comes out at 0.05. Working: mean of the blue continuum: 25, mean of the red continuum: 25.4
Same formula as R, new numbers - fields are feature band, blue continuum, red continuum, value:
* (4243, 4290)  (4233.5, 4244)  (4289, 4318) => -4.1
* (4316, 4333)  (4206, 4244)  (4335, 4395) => 0.5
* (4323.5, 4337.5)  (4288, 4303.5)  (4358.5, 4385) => 0.2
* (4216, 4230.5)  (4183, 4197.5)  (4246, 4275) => 1.1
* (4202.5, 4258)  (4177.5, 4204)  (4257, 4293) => 1.2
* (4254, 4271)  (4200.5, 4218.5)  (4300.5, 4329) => -1.9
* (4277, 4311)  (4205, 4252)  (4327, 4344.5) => 1.3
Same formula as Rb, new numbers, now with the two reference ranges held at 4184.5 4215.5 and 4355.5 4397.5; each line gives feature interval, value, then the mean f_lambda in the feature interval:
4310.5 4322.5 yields 0.07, 24.1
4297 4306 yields 0.16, 22.1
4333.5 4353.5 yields 0.03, 25.1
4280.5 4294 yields -0.04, 26.5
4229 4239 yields 0.04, 24.4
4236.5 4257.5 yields -0.04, 26.3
